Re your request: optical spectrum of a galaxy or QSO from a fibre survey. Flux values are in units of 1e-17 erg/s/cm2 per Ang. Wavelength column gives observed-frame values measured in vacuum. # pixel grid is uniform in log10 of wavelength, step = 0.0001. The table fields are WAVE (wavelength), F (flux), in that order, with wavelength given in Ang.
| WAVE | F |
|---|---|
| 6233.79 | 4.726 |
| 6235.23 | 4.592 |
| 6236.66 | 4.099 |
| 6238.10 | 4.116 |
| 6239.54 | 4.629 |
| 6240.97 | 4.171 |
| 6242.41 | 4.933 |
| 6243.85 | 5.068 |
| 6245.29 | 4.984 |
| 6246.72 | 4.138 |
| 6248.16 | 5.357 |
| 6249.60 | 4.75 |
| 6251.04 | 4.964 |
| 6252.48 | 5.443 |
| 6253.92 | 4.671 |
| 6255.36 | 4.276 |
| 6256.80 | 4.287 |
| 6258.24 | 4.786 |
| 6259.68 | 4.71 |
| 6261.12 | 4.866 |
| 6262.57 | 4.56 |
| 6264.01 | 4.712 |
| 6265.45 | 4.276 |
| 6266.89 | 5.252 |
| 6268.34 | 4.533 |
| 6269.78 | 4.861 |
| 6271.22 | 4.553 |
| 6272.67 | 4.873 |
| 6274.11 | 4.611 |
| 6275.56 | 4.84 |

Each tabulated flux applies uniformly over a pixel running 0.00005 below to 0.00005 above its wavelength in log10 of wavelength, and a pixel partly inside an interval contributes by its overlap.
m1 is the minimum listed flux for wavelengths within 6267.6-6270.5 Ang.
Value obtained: 4.533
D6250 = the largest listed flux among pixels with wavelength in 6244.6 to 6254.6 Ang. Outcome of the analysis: 5.443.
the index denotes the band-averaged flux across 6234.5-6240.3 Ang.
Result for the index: 4.36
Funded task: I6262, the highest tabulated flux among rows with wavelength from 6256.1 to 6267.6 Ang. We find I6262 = 5.252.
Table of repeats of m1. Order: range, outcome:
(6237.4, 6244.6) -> 4.116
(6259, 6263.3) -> 4.56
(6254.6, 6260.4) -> 4.276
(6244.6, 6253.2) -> 4.138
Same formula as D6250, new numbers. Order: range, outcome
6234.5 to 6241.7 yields 4.629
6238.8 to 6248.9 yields 5.357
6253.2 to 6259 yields 4.786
